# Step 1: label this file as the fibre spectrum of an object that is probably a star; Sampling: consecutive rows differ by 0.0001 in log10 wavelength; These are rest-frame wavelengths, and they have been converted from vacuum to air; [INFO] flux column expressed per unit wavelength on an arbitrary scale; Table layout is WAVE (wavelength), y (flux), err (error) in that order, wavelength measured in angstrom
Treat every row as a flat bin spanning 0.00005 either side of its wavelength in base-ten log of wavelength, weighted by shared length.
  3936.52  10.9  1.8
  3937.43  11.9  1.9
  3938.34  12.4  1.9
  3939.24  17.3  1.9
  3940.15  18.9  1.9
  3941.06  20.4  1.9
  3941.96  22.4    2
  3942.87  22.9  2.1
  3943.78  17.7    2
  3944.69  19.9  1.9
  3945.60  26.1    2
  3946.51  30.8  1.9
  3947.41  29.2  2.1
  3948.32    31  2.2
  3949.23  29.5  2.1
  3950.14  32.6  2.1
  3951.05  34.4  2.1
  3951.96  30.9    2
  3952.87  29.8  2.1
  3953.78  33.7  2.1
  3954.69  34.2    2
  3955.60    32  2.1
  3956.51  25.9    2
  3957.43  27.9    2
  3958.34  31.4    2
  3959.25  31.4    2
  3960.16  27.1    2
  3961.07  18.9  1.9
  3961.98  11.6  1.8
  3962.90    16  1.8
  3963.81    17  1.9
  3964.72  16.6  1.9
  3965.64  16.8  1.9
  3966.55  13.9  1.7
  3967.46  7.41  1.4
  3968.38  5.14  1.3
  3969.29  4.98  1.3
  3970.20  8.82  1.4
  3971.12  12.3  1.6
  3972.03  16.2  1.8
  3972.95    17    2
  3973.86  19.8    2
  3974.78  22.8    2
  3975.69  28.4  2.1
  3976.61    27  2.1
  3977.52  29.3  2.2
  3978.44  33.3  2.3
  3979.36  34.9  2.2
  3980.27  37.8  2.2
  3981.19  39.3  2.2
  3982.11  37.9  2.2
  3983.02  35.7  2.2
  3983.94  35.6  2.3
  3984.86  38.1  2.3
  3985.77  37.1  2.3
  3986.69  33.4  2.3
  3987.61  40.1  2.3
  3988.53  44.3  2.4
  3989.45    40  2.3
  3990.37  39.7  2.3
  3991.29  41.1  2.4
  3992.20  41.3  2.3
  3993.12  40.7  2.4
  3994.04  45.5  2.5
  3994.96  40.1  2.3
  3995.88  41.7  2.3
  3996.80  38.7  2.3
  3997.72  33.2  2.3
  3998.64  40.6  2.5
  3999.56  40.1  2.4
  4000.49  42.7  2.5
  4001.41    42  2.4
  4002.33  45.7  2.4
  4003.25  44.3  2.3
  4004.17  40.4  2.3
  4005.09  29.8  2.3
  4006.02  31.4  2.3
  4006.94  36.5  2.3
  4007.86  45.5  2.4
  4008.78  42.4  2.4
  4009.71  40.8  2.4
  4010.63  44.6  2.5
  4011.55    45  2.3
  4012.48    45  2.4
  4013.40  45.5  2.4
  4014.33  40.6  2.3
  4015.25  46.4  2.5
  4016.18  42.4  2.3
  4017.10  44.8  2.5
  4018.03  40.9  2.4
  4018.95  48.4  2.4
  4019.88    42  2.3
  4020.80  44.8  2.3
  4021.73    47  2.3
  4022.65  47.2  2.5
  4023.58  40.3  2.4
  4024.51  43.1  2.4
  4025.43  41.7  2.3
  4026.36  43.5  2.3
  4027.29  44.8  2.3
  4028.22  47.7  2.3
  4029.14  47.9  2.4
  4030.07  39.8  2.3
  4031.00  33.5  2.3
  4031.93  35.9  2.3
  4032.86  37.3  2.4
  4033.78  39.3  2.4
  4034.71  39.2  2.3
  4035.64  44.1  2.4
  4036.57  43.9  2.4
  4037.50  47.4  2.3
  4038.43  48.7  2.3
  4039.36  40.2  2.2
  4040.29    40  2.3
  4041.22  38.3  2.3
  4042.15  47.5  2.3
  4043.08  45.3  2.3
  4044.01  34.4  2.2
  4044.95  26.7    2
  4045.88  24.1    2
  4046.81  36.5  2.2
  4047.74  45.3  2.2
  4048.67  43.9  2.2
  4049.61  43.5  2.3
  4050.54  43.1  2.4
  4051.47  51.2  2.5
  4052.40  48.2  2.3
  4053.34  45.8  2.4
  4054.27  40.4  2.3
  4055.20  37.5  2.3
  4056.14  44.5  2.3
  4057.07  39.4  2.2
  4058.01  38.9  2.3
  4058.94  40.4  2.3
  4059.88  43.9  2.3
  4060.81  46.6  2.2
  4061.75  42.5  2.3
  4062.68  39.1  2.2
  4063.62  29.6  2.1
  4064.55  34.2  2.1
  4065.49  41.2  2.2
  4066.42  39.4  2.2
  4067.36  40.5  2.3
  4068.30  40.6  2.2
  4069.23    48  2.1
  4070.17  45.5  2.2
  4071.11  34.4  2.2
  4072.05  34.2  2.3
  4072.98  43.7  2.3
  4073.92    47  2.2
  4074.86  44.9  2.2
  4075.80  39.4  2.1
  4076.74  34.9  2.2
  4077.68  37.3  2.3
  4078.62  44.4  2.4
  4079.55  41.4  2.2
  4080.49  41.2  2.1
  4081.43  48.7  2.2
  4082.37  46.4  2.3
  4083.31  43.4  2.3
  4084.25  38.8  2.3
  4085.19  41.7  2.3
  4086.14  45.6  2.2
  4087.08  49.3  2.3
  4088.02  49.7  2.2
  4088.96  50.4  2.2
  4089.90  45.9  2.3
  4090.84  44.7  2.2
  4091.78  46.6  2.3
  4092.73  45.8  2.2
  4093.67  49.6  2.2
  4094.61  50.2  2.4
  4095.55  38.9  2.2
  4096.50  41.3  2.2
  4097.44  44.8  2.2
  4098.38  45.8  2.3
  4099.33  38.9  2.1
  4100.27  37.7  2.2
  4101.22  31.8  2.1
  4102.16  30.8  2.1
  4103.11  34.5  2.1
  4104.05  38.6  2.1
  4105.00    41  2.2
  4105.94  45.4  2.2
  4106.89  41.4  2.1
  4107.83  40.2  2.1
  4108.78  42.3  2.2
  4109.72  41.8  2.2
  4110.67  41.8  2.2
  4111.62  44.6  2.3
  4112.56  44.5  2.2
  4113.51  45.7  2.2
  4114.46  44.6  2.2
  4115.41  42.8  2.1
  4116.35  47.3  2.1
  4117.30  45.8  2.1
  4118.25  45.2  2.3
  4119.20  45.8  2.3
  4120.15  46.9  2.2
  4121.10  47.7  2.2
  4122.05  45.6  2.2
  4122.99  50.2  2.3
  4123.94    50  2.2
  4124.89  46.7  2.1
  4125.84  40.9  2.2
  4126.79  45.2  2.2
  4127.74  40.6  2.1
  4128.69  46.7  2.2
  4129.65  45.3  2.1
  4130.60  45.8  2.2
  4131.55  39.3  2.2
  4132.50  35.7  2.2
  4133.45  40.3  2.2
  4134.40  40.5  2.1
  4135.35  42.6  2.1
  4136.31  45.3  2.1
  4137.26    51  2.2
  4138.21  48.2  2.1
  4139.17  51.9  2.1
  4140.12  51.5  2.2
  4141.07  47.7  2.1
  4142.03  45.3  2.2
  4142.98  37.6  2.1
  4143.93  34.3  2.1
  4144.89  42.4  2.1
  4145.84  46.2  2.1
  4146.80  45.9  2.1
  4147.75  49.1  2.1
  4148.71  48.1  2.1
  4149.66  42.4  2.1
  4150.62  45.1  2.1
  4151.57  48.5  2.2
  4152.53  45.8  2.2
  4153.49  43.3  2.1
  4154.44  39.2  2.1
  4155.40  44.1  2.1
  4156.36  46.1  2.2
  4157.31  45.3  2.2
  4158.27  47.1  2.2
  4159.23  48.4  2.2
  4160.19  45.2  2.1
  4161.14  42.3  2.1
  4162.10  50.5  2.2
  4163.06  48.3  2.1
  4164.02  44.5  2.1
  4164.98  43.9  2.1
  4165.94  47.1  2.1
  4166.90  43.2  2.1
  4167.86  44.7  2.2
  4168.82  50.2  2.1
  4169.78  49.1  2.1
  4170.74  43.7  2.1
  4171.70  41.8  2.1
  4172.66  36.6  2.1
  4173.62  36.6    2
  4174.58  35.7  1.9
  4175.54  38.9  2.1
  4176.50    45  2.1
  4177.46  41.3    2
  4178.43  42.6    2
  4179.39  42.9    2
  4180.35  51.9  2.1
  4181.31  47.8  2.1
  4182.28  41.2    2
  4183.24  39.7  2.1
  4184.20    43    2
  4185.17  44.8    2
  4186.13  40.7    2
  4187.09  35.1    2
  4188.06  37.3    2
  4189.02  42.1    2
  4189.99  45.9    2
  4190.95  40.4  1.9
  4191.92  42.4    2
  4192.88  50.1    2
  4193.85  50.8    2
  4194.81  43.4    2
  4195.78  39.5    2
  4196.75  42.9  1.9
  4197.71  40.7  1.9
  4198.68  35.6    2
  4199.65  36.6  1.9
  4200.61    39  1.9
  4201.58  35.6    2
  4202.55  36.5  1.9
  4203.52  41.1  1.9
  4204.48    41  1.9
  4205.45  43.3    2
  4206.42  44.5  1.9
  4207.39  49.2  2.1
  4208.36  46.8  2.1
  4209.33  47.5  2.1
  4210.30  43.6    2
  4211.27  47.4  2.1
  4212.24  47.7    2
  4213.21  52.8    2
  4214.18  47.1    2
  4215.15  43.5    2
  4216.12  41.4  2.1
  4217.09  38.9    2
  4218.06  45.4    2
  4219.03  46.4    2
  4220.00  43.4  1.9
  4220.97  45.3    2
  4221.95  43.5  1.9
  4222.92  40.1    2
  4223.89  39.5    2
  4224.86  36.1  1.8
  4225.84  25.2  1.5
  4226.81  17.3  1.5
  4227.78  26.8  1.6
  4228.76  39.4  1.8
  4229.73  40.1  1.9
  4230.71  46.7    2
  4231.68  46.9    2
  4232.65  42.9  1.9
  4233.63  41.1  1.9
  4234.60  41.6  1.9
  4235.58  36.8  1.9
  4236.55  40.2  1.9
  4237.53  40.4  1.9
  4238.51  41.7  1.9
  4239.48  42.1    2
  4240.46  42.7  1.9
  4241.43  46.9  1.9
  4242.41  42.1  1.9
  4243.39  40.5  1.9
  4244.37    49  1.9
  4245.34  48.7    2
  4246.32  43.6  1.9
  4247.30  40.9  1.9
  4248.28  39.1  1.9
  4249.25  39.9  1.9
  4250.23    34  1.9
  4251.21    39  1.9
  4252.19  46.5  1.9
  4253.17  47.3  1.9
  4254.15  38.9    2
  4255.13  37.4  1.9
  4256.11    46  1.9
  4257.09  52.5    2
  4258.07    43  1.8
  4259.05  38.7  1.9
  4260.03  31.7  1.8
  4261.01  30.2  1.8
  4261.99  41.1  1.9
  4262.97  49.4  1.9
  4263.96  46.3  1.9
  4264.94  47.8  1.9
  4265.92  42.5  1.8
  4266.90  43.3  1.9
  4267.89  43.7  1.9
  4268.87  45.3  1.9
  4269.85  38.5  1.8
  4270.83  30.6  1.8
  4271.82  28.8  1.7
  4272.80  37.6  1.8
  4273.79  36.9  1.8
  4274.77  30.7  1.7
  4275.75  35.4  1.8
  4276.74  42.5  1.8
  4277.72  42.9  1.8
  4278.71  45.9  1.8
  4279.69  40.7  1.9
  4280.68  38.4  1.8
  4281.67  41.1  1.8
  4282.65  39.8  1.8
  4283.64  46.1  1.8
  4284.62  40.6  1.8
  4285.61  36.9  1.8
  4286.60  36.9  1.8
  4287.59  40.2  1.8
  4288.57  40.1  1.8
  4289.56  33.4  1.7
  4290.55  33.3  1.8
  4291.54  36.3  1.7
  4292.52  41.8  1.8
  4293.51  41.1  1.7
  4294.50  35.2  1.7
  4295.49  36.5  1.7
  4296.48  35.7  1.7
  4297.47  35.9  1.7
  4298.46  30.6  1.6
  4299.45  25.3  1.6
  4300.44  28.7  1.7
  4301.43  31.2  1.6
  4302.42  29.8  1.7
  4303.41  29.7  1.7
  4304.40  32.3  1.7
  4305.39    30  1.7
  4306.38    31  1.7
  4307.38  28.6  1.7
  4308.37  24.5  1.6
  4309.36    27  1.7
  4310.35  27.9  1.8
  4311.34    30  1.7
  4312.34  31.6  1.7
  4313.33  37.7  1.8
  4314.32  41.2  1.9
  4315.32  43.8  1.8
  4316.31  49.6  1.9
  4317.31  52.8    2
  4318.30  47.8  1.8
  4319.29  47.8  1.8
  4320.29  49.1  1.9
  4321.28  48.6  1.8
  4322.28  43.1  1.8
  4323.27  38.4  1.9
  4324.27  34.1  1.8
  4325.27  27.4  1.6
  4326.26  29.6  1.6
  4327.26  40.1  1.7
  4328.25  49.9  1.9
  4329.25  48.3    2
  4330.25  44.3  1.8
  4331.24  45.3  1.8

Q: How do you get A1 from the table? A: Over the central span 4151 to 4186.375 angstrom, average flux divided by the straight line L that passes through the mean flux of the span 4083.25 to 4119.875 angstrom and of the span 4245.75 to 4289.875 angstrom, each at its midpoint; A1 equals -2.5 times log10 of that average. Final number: -0.05 mag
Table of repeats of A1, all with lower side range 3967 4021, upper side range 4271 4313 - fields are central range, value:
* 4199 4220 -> -0.23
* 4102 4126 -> -0.23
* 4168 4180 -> -0.20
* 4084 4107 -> -0.21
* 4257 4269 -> -0.21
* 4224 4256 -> -0.15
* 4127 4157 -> -0.25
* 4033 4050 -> -0.14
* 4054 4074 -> -0.14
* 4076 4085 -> -0.18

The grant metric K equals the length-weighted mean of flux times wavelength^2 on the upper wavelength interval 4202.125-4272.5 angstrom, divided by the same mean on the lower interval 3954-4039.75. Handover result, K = 1.3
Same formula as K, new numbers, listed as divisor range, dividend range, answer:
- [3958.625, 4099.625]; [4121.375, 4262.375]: 1.21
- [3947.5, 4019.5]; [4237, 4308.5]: 1.35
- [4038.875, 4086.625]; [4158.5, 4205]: 1.10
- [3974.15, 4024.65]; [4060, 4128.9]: 1.13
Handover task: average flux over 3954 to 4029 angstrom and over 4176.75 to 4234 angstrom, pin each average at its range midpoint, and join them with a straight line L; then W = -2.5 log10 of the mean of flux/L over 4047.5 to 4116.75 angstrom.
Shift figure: -0.132 mag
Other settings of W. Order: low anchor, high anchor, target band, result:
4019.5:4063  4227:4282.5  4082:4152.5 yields -0.07 mag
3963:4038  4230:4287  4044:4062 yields -0.11 mag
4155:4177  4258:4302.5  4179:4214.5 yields -0.01 mag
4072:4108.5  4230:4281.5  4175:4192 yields -0.01 mag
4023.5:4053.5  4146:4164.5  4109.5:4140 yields -0.01 mag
